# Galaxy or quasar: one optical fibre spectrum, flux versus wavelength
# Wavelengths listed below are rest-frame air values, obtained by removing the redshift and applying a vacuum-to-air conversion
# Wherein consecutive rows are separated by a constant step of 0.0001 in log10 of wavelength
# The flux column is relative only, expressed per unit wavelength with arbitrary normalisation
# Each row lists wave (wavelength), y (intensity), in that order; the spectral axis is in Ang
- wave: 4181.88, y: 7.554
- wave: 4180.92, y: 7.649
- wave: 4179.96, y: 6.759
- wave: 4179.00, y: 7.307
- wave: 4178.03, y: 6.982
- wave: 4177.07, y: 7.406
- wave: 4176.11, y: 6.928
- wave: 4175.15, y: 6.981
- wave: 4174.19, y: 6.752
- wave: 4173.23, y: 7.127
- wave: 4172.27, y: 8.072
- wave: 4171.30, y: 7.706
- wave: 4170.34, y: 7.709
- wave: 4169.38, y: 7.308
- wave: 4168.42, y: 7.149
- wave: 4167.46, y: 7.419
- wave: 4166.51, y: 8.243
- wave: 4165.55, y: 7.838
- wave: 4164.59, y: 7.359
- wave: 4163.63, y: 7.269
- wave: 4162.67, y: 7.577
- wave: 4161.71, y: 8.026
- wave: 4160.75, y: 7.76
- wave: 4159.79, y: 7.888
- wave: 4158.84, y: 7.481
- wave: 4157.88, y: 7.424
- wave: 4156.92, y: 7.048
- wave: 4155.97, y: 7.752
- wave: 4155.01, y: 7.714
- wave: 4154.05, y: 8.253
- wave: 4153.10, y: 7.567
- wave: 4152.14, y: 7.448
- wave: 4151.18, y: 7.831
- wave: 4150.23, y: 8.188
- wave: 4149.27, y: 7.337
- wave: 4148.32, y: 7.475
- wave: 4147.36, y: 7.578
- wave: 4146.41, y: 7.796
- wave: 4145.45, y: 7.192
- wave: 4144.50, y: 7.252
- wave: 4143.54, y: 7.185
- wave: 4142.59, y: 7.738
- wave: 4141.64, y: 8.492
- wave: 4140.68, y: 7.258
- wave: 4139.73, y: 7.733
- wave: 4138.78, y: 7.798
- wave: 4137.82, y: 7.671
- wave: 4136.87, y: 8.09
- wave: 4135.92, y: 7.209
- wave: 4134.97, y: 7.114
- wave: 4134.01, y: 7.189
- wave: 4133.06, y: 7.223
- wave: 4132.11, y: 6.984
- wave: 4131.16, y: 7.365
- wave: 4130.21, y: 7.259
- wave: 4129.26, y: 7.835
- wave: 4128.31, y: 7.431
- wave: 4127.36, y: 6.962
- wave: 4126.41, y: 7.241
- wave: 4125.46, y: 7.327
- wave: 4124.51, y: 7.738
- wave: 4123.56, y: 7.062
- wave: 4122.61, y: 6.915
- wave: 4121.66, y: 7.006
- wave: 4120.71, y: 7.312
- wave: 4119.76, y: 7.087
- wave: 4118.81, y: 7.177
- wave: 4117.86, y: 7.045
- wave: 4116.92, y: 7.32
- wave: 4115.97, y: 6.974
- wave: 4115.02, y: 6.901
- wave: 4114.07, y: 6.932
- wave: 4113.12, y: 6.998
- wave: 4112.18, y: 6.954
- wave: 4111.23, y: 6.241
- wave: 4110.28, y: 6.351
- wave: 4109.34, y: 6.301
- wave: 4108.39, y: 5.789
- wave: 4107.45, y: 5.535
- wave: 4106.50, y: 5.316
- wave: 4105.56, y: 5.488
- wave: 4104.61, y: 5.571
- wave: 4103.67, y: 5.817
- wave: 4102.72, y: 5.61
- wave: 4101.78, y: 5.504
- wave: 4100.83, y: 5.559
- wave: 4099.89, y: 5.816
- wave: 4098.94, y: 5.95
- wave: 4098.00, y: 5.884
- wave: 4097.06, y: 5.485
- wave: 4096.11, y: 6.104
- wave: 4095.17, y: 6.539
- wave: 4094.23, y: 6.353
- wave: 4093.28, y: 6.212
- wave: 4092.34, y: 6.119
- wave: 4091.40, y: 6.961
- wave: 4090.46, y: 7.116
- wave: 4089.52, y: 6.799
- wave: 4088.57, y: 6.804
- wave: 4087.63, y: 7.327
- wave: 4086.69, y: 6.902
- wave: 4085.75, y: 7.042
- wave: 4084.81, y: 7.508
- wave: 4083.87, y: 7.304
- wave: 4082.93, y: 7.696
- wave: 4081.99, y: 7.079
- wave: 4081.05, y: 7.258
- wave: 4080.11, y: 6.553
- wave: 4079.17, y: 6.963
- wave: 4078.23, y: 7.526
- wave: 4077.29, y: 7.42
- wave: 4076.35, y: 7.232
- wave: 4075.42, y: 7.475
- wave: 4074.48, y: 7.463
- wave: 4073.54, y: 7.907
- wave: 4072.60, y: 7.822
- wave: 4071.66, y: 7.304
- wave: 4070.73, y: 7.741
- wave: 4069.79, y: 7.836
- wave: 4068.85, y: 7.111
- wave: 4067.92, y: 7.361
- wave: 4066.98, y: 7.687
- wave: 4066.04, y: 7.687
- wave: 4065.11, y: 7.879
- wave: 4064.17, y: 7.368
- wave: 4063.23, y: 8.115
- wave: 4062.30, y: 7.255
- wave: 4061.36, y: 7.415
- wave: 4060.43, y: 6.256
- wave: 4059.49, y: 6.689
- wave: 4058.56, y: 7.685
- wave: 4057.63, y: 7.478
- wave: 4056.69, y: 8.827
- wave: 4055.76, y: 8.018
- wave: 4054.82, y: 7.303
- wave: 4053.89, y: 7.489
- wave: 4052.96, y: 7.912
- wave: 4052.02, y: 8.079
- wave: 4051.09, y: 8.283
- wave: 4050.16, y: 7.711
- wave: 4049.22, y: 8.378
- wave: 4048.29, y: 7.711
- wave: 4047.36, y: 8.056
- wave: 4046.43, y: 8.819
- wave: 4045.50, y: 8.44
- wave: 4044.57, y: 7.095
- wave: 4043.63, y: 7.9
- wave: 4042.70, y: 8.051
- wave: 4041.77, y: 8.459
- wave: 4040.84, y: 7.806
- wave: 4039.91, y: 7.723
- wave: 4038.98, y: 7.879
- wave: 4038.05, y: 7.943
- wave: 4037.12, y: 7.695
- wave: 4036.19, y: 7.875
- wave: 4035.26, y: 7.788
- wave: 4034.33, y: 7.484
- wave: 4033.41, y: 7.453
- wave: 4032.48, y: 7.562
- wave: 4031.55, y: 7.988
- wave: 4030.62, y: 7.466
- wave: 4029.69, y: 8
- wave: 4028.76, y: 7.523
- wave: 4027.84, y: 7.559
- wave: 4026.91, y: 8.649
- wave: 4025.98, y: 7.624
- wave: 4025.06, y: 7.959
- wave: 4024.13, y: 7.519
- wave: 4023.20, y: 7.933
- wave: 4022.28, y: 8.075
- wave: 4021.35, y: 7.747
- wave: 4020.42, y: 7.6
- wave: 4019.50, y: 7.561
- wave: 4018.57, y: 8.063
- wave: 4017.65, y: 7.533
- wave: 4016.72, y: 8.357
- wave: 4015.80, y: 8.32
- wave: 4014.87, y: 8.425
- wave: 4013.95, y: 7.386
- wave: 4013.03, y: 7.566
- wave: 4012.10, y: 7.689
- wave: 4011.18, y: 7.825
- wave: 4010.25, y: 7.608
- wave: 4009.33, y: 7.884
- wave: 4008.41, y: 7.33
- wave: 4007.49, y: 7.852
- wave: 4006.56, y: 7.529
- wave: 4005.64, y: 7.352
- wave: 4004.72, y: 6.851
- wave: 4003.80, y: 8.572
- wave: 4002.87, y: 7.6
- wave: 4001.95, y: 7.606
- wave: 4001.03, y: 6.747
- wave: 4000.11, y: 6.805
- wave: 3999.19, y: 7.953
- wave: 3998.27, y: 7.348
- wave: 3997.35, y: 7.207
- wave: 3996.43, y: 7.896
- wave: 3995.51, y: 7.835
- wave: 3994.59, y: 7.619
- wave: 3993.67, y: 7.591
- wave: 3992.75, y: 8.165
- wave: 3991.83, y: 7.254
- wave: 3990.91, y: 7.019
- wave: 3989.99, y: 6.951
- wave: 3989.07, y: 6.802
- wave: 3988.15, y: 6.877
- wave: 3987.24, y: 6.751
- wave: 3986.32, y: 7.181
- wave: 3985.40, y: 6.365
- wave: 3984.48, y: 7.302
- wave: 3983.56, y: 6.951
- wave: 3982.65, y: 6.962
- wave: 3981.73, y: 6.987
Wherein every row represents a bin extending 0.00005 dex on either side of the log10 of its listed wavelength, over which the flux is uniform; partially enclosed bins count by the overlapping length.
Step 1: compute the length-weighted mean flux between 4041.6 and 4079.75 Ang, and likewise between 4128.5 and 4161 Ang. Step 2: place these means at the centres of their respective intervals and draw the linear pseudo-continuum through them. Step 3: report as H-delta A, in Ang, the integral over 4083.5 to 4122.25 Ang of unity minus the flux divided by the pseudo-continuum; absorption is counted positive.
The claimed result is 5.9 Ang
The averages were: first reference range 7.68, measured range 6.46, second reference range 7.56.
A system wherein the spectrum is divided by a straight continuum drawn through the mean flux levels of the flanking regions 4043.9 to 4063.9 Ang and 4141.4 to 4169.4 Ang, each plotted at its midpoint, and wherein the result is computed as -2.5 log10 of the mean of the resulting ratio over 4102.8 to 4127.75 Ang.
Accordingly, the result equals 0.16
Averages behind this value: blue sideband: 7.76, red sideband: 7.62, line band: 6.65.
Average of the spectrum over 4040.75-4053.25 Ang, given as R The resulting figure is 8.06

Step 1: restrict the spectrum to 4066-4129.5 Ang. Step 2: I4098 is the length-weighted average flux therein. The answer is 6.82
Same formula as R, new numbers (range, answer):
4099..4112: 5.79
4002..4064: 7.78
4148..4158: 7.65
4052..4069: 7.55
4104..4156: 7.17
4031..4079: 7.71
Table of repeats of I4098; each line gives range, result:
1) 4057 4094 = 7.26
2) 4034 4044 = 7.88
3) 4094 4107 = 5.77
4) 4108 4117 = 6.65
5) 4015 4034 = 7.83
